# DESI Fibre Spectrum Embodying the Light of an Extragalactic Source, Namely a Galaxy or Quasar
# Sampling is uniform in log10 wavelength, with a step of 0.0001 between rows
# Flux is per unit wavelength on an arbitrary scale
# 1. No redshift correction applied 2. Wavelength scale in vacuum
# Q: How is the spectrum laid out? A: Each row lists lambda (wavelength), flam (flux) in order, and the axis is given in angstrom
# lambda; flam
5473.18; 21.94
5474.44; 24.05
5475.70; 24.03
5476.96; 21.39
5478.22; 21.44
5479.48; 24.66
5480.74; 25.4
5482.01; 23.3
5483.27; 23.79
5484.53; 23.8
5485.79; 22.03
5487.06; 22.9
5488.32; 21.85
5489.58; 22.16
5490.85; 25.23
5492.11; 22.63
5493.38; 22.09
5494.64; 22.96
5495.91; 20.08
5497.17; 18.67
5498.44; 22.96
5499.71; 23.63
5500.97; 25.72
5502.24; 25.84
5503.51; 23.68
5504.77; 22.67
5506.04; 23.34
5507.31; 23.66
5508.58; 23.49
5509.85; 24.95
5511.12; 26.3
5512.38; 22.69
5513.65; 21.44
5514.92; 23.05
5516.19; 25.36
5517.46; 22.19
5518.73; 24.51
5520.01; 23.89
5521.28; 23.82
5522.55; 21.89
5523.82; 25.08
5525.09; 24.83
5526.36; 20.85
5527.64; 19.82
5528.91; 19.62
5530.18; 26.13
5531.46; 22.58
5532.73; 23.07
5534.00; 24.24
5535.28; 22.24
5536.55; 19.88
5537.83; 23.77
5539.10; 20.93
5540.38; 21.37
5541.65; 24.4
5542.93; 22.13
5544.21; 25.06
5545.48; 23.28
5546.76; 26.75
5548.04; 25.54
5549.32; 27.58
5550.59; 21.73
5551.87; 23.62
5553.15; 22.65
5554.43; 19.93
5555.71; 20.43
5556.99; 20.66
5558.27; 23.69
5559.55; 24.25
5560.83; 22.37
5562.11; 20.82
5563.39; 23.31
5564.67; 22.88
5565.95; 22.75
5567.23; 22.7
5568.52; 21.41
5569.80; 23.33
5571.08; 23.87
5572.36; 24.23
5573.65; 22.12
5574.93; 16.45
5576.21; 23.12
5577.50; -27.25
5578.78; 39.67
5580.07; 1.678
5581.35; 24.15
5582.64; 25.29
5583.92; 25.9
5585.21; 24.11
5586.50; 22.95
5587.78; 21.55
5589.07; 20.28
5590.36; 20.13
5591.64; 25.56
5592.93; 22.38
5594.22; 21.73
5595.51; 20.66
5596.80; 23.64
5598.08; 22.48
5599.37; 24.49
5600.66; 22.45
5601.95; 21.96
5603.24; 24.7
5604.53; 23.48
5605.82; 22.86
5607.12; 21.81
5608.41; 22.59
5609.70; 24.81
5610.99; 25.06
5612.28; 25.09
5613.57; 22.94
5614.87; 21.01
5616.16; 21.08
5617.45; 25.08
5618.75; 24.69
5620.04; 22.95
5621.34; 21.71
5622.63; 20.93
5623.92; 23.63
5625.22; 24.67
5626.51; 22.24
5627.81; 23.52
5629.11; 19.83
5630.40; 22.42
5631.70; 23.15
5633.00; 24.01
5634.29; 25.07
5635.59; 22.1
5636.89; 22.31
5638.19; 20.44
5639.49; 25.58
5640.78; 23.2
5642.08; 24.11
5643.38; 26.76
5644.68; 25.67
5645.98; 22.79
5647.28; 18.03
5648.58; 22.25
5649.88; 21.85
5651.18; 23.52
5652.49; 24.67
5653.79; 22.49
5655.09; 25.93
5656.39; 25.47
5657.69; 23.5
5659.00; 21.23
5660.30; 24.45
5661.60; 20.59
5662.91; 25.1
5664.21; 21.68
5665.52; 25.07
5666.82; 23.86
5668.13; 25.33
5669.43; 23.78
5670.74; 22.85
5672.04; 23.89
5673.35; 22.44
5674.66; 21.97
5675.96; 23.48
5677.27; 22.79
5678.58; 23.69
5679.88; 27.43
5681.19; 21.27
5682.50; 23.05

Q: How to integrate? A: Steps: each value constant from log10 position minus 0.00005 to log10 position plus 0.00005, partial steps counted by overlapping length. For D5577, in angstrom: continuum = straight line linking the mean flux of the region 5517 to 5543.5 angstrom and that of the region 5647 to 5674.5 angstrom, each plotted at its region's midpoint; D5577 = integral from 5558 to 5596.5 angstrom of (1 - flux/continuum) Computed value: 3.5 angstrom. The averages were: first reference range 22.7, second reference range 23.3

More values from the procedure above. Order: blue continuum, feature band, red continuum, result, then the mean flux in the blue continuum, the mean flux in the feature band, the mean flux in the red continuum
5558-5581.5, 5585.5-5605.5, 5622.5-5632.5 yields -1.6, 19.6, 22.6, 22.6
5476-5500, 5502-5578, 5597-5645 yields 2.2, 22.7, 22.2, 23.3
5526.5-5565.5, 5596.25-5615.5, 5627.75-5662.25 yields -0.2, 22.8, 23.3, 23.1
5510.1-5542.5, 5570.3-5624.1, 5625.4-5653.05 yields 3.3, 23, 21.6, 23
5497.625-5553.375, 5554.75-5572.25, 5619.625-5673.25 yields 0.7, 23.4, 22.5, 23.2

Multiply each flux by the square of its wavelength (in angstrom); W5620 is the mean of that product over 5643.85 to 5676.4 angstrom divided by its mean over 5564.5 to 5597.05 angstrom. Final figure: 1.17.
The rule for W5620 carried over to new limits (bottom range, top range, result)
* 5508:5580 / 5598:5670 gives 1.08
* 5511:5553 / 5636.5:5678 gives 1.05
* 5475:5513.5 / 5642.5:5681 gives 1.07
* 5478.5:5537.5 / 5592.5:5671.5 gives 1.05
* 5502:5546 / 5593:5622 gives 1.02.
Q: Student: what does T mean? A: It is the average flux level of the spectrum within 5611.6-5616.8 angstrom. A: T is 22.6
